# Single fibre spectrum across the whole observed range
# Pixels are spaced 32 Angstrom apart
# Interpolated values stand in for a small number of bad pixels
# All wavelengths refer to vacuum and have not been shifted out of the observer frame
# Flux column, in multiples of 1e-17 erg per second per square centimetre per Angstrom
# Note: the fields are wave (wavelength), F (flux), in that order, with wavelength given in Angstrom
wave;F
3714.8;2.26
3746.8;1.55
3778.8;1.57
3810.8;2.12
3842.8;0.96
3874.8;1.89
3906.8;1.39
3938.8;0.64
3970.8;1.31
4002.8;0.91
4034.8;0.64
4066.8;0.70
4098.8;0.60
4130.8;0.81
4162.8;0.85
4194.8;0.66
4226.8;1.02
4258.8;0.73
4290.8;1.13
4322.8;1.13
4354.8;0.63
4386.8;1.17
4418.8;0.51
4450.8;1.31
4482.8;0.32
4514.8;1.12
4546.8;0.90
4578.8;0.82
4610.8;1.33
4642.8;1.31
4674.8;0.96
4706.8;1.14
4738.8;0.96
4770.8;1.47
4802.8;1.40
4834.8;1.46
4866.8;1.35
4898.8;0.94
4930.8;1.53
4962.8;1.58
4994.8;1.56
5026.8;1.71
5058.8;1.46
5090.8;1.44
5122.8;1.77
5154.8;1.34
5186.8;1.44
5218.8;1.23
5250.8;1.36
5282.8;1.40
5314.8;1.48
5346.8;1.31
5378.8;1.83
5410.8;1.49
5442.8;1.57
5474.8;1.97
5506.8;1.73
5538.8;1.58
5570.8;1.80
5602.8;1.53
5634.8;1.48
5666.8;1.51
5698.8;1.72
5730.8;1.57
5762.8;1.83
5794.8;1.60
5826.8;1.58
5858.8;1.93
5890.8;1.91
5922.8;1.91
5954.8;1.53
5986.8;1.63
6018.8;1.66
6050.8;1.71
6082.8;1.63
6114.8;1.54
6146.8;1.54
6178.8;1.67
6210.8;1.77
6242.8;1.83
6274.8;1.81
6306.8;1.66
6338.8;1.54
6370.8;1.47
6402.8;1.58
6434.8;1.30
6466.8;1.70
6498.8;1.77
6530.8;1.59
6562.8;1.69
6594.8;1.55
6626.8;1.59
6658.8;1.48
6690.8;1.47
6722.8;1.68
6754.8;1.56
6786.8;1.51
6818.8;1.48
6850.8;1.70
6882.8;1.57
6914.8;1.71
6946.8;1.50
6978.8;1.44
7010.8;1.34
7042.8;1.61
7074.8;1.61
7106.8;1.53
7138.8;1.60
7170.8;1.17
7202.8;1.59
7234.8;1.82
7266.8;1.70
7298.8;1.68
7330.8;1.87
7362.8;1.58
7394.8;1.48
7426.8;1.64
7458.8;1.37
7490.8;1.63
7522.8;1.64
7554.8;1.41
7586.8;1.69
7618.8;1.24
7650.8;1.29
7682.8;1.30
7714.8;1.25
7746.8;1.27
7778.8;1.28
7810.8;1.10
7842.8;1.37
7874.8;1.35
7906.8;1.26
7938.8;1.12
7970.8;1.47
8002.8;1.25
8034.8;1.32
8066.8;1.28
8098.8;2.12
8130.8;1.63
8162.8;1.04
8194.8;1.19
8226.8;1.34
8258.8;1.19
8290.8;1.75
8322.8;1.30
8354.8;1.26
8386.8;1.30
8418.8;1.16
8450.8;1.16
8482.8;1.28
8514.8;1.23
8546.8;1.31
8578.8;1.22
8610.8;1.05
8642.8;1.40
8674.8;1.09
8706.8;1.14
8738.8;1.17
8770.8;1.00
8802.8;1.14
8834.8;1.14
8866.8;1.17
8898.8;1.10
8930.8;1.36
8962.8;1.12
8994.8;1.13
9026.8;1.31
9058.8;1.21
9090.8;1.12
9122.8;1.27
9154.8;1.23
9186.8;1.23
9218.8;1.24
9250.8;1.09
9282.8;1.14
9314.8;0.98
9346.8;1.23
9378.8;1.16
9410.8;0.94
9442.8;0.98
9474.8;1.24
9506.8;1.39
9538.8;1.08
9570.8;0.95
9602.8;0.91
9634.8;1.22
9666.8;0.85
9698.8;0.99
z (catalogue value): 0.23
